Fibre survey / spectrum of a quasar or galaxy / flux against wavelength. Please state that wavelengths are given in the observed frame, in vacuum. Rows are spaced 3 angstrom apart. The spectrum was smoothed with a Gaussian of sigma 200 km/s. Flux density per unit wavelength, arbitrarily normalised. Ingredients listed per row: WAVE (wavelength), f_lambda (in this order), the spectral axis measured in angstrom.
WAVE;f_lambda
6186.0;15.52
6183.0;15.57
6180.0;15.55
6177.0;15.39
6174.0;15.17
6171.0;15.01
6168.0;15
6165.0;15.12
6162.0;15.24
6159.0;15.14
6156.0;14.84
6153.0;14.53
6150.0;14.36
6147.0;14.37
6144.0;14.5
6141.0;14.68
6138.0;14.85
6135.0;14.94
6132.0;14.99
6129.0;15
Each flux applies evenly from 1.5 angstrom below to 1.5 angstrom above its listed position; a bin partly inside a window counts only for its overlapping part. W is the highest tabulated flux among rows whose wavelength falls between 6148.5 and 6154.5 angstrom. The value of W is 14.53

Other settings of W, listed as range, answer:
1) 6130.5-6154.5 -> 14.99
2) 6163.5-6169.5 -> 15.12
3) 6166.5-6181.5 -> 15.55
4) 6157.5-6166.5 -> 15.24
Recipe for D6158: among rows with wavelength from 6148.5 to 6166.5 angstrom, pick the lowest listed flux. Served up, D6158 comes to 14.36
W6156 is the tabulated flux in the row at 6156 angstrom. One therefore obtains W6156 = 14.84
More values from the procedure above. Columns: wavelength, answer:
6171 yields 15.01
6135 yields 14.94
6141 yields 14.68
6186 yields 15.52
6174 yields 15.17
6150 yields 14.36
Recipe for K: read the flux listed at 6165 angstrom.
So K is 15.12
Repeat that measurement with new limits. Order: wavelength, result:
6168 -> 15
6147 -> 14.37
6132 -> 14.99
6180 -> 15.55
